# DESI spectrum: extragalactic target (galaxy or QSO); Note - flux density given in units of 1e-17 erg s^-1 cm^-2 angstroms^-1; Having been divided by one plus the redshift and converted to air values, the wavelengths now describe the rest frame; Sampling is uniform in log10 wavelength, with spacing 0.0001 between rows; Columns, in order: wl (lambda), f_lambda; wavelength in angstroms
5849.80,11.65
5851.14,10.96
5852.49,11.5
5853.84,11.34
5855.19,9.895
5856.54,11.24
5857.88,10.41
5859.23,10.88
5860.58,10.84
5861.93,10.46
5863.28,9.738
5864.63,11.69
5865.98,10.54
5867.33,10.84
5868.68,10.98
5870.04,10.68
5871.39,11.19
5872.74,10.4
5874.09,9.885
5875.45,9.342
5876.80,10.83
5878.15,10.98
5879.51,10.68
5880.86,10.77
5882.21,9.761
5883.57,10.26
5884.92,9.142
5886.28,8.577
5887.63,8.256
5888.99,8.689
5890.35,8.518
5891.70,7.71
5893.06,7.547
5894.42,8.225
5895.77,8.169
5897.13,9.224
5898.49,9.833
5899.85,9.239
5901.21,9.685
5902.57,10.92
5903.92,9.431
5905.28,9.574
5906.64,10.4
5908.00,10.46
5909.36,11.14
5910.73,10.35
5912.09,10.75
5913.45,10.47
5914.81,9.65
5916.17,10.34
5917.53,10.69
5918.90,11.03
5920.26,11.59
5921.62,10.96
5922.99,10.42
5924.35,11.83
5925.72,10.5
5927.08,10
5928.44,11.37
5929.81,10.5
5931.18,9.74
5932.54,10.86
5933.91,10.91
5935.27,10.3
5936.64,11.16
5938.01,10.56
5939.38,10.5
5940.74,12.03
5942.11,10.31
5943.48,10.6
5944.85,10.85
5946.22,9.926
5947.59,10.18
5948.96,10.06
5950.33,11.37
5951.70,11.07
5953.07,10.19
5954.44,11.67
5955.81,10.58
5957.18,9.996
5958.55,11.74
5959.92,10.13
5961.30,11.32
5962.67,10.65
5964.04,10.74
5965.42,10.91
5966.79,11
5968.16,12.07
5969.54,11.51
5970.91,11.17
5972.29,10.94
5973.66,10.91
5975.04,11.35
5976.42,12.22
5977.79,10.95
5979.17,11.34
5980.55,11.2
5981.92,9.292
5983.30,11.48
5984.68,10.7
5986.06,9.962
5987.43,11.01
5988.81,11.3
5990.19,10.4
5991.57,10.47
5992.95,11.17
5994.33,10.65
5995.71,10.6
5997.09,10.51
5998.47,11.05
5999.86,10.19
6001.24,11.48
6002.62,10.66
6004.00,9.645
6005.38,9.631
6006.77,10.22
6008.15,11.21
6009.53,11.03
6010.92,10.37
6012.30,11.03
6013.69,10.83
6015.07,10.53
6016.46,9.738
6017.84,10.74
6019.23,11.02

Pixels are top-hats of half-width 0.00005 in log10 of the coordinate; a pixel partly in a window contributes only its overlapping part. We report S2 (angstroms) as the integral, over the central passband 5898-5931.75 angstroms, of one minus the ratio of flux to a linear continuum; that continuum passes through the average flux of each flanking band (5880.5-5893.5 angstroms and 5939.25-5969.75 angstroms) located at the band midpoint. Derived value -2.6 angstroms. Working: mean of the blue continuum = 8.9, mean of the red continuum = 10.8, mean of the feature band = 10.4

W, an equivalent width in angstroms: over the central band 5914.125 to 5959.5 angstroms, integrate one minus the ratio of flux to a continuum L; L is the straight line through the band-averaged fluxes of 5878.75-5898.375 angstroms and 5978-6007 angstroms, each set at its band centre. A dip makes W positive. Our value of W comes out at -4.46 angstroms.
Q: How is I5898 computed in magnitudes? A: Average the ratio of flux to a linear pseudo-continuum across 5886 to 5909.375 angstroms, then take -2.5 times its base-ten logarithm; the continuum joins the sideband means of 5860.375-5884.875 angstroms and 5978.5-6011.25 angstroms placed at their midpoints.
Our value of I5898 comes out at 0.152 mag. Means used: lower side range 10.5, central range 9.16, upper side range 10.7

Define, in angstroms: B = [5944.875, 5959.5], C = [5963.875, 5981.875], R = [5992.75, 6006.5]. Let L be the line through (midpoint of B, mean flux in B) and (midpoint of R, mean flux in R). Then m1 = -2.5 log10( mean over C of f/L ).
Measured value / -0.058 mag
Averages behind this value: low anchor 10.7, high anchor 10.5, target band 11.2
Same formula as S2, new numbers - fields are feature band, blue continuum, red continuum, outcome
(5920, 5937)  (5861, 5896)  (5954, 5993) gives -0.6 angstroms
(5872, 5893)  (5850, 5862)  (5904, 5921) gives 2.3 angstroms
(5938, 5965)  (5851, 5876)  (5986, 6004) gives -0.1 angstroms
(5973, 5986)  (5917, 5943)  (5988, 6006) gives -0.4 angstroms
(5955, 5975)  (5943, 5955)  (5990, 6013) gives -0.7 angstroms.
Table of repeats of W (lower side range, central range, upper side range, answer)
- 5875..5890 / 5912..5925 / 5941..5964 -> -0.7 angstroms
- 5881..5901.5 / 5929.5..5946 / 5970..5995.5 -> -1.3 angstroms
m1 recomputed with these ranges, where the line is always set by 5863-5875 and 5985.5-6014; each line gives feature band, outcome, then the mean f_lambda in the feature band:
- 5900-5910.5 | 0.05 mag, 10.2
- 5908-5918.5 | 0.02 mag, 10.5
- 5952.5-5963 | -0.02 mag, 10.8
